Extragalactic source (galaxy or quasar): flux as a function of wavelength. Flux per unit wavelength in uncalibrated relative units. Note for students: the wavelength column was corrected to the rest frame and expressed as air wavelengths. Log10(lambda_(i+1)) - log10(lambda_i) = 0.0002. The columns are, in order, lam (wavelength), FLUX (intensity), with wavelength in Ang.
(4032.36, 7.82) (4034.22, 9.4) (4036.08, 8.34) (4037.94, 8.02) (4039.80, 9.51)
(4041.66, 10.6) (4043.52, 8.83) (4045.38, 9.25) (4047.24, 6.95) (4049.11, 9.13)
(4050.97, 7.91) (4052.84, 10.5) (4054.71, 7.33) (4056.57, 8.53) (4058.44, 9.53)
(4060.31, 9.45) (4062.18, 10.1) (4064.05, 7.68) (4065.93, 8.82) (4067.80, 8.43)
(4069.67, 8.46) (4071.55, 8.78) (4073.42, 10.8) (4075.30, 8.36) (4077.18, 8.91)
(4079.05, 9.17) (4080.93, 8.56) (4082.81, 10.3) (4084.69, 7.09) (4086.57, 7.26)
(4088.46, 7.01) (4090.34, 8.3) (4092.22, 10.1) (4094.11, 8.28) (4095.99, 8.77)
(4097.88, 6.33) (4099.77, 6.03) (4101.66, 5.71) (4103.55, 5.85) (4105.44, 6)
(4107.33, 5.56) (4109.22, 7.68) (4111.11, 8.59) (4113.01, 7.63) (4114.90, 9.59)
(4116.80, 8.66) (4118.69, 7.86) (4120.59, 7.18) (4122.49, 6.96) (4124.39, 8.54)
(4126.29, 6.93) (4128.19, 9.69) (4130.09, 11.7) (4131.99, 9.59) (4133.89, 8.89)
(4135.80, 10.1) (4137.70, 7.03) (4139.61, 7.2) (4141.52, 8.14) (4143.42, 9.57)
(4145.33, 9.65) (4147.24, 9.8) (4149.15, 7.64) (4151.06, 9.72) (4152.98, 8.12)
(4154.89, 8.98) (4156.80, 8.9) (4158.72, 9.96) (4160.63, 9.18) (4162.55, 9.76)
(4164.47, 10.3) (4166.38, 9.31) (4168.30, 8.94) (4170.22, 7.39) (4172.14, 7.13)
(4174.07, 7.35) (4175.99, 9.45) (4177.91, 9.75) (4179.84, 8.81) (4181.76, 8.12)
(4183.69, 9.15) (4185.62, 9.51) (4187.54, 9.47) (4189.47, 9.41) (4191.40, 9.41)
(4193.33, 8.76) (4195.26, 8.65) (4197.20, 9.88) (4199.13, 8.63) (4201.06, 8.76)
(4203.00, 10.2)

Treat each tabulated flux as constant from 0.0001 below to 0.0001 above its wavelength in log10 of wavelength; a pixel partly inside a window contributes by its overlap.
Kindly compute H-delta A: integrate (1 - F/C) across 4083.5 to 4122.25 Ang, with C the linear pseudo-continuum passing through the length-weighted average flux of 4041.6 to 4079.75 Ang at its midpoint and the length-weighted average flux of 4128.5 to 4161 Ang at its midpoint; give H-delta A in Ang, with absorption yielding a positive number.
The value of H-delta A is 6.5 Ang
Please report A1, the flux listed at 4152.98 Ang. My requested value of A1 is 8.12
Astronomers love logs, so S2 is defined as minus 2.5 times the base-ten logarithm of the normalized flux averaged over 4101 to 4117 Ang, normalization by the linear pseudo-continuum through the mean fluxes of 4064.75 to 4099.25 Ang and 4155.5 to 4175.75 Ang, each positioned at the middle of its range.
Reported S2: 0.19 mag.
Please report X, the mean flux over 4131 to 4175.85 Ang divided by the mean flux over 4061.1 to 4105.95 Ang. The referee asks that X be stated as 1.08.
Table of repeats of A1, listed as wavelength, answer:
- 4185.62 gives 9.51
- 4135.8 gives 10.1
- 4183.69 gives 9.15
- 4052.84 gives 10.5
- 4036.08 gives 8.34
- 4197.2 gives 9.88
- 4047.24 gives 6.95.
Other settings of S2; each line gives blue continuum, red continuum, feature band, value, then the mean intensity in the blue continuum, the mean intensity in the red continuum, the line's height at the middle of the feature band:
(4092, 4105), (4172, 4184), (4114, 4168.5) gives -0.13 mag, 7.08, 8.6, 7.9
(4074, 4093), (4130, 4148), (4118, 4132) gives 0.05 mag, 8.54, 9.04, 8.91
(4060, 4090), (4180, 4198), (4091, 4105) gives 0.20 mag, 8.67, 9.13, 8.77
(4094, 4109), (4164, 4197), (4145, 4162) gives -0.13 mag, 6.52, 8.88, 8.07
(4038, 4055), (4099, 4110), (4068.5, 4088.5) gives -0.18 mag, 8.9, 6.12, 7.37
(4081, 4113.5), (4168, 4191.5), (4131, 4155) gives -0.08 mag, 7.47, 8.73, 8.17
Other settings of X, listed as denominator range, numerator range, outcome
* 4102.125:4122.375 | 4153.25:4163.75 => 1.26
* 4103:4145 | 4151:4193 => 1.10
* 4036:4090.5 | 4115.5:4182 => 1.00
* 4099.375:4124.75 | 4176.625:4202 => 1.25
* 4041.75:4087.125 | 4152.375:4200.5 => 1.02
